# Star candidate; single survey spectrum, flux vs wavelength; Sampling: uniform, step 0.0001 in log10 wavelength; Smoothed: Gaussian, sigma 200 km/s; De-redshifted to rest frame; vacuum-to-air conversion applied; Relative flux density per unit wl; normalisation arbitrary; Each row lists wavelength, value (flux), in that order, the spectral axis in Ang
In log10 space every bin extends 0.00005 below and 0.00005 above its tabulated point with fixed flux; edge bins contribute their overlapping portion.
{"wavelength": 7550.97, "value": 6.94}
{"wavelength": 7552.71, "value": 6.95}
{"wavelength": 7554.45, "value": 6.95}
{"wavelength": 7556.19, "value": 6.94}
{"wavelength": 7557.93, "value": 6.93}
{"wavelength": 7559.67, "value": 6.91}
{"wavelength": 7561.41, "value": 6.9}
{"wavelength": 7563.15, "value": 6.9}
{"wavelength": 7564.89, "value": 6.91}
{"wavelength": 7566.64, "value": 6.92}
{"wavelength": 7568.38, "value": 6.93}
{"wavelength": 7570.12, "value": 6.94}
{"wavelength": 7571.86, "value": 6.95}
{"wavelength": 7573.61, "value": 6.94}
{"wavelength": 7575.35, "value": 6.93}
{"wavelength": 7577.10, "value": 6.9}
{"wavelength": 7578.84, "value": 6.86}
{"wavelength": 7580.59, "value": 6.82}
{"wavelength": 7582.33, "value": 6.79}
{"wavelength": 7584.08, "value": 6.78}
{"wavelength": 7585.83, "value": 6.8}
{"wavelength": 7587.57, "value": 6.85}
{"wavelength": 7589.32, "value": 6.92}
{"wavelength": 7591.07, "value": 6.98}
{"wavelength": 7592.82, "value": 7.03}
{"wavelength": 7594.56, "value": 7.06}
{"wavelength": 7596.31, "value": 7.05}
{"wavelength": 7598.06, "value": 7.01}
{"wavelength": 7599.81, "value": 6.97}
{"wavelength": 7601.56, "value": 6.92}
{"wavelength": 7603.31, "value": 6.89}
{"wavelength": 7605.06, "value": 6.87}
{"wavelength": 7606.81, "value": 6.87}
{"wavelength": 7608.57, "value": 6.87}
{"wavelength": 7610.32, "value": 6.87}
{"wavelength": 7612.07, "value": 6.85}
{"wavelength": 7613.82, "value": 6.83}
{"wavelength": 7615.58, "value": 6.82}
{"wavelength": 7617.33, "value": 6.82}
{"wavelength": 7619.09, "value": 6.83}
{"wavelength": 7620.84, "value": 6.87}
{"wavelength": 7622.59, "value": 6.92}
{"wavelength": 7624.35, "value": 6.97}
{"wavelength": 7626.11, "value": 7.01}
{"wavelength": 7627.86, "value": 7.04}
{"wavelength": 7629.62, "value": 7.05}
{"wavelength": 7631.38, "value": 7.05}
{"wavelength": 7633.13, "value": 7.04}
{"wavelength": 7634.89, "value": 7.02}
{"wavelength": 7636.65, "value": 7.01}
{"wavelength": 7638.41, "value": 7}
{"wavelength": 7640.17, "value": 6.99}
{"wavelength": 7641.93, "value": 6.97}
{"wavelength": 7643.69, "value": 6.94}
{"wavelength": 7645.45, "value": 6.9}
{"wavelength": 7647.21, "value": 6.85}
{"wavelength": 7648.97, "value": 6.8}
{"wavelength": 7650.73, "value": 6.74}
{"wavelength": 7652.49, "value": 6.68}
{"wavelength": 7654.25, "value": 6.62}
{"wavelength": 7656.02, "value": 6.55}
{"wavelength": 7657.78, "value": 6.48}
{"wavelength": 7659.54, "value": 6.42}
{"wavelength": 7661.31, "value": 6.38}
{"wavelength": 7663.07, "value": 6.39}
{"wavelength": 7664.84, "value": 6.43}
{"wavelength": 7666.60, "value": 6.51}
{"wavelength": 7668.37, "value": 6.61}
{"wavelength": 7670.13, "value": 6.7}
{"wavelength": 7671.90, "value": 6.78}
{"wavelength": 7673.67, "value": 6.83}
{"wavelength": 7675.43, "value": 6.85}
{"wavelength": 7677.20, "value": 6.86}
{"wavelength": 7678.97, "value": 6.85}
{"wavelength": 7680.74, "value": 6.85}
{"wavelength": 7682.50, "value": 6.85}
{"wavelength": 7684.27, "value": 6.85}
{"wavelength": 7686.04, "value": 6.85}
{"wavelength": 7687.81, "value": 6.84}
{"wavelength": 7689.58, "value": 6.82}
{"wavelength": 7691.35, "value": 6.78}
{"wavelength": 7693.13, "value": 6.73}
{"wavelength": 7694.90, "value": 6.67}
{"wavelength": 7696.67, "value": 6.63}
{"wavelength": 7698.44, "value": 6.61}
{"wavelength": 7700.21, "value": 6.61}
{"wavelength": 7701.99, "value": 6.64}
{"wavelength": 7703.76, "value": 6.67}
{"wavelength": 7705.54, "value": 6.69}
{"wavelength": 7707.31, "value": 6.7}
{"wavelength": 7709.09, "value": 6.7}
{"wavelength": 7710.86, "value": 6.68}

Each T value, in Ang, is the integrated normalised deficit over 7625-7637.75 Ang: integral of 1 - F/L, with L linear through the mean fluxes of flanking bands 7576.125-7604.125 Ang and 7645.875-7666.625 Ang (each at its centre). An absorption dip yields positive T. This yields -0.6 Ang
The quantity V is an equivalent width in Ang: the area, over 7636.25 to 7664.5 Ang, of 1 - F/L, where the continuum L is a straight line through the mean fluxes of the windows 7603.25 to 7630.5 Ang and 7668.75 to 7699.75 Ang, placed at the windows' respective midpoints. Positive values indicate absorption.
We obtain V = 0.5 Ang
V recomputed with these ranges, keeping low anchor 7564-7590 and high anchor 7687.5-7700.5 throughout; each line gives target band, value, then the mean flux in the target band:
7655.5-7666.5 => 0.5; 6.45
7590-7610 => -0.3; 6.95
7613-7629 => -0.2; 6.9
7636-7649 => -0.3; 6.94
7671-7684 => -0.2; 6.84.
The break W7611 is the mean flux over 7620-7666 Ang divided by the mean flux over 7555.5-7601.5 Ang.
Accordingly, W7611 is 0.98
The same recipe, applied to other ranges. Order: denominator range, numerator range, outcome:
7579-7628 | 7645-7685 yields 0.97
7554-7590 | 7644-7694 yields 0.97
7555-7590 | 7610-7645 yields 1.01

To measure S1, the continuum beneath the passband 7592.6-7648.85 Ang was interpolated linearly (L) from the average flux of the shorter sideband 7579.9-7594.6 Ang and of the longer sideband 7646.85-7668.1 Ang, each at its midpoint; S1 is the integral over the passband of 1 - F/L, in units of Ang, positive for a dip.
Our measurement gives -1.7 Ang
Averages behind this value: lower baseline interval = 6.89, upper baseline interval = 6.56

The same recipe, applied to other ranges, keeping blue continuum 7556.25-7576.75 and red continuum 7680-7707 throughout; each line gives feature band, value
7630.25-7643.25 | -0.4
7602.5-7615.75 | 0.0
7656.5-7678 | 0.6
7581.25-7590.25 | 0.1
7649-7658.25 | 0.2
